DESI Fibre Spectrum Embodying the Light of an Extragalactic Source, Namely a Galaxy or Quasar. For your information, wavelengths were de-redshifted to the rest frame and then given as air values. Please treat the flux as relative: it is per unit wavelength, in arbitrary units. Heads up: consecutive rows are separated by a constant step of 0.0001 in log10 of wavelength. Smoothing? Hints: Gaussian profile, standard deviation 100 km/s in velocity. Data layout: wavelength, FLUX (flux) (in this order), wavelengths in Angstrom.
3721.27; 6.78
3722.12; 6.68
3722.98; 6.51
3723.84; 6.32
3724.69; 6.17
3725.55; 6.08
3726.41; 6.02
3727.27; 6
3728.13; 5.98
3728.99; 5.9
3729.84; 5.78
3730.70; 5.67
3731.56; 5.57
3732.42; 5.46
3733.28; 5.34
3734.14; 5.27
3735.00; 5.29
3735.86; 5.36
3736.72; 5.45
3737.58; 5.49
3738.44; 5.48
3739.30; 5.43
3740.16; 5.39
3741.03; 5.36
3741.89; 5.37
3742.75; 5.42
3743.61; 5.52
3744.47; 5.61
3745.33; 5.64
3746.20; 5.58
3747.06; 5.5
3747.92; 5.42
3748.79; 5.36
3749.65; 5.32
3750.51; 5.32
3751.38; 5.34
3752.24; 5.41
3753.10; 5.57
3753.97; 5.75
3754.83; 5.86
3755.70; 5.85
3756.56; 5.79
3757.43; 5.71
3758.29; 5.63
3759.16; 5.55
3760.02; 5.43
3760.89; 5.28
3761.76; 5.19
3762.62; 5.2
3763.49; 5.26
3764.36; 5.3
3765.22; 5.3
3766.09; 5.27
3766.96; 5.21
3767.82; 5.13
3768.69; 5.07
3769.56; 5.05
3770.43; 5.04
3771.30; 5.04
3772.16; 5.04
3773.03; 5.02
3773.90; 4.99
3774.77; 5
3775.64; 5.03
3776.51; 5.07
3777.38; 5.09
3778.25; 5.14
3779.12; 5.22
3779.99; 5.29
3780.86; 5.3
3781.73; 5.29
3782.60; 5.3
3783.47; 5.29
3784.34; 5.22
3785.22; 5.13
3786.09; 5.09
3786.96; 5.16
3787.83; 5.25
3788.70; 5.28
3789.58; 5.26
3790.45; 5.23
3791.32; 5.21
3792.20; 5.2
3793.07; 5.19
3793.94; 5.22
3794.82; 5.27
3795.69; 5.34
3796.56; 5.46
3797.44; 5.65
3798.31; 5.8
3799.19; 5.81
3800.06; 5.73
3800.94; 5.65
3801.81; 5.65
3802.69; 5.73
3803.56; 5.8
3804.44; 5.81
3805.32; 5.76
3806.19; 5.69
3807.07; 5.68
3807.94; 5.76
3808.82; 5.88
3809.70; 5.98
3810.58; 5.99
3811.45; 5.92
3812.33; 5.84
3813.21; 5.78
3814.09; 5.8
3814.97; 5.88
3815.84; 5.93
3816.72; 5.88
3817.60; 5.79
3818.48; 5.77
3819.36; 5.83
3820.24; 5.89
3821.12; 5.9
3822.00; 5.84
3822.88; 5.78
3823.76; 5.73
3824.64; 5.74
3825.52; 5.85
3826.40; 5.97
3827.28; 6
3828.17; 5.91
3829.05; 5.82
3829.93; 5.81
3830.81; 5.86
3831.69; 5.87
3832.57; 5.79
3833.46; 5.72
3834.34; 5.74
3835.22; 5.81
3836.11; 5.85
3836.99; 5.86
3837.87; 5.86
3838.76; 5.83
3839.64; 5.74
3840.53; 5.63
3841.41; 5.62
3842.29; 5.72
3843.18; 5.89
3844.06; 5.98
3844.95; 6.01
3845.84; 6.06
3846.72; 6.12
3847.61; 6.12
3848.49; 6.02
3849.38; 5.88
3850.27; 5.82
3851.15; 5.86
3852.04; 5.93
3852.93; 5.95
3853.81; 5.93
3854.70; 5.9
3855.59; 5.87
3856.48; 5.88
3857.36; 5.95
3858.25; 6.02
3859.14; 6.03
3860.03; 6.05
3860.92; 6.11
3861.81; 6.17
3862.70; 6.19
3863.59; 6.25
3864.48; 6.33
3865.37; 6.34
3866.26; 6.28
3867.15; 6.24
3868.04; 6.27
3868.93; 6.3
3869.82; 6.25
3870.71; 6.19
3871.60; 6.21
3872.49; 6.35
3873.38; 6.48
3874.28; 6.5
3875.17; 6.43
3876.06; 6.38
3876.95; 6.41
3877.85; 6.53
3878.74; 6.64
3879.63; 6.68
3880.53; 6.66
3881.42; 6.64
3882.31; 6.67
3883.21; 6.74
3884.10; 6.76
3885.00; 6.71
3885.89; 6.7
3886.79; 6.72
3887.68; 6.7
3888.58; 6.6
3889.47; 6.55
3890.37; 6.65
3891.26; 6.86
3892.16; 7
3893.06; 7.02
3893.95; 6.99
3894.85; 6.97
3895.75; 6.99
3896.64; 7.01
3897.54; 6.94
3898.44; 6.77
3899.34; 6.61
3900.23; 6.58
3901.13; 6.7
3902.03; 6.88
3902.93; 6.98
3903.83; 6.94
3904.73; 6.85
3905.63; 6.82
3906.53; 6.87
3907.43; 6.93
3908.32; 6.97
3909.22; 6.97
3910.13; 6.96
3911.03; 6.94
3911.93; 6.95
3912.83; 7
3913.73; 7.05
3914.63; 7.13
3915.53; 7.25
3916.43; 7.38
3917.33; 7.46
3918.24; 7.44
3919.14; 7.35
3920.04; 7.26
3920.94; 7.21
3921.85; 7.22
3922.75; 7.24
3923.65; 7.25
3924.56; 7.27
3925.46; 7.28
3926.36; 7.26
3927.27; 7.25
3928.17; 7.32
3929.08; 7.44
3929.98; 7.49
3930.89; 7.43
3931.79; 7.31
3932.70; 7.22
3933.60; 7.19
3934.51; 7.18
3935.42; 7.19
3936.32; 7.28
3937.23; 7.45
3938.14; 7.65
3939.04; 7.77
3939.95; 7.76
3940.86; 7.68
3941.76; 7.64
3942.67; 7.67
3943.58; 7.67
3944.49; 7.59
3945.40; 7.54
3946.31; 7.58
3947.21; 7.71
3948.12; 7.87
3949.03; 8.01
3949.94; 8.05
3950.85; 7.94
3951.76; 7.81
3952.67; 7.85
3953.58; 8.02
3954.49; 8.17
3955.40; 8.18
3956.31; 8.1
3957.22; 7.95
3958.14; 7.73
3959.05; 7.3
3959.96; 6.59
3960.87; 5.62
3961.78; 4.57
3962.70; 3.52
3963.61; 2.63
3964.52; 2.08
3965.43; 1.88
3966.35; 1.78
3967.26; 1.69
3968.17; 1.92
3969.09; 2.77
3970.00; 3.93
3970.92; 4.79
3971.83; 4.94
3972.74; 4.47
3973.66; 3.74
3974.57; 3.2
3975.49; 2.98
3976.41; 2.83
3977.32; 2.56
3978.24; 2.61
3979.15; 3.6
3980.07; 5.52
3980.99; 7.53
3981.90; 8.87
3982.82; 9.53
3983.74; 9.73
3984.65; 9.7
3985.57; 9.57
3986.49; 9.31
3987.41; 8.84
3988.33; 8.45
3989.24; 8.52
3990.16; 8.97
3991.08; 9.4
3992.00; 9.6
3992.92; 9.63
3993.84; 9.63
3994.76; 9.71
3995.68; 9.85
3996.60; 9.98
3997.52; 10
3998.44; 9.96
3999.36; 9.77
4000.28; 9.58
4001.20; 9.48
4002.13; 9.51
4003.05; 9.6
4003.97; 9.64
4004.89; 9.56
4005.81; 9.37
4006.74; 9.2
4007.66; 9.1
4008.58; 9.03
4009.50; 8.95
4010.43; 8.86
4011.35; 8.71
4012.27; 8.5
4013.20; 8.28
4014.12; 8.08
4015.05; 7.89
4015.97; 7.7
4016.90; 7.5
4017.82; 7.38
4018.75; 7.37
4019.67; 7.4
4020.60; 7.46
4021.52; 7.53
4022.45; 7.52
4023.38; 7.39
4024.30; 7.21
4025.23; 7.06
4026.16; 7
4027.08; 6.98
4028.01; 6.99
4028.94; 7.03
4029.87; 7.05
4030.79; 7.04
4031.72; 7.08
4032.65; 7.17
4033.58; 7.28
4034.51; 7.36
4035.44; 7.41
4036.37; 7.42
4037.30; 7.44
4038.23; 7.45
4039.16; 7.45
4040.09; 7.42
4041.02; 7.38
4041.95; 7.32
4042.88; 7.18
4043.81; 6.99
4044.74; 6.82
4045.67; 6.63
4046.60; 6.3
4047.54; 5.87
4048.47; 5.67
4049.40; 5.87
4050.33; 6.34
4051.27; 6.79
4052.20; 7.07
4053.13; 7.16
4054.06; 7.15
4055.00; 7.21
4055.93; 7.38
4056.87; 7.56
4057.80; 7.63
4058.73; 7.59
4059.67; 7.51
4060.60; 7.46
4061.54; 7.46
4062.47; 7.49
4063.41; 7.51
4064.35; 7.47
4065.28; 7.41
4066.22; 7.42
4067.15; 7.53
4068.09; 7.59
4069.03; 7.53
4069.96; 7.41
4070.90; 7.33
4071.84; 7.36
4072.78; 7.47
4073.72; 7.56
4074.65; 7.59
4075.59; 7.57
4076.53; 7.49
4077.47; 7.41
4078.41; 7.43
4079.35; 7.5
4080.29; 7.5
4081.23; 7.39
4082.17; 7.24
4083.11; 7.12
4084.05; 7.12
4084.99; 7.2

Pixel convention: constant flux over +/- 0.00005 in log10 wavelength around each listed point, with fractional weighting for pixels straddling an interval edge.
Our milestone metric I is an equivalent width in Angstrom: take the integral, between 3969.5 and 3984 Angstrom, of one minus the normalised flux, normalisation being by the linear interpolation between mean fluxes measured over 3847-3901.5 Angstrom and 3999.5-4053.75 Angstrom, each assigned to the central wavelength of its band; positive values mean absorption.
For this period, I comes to 4.6 Angstrom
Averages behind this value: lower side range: 6.41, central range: 4.98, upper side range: 7.66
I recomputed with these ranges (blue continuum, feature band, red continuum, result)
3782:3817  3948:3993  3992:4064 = 6.8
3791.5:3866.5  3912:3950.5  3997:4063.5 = -3.6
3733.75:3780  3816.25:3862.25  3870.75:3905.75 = 2.3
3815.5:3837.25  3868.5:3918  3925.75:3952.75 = 0.6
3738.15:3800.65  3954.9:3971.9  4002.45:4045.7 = 6.0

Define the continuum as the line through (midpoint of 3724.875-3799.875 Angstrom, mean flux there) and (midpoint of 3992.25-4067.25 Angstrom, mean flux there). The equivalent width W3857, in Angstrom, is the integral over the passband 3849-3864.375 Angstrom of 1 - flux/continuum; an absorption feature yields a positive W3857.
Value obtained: 0.63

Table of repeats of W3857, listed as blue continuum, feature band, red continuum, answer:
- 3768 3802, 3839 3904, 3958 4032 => -3.7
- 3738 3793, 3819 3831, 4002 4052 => 0.0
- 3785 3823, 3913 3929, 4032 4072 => -2.3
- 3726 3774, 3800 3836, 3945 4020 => 0.9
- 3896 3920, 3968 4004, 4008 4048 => -0.4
